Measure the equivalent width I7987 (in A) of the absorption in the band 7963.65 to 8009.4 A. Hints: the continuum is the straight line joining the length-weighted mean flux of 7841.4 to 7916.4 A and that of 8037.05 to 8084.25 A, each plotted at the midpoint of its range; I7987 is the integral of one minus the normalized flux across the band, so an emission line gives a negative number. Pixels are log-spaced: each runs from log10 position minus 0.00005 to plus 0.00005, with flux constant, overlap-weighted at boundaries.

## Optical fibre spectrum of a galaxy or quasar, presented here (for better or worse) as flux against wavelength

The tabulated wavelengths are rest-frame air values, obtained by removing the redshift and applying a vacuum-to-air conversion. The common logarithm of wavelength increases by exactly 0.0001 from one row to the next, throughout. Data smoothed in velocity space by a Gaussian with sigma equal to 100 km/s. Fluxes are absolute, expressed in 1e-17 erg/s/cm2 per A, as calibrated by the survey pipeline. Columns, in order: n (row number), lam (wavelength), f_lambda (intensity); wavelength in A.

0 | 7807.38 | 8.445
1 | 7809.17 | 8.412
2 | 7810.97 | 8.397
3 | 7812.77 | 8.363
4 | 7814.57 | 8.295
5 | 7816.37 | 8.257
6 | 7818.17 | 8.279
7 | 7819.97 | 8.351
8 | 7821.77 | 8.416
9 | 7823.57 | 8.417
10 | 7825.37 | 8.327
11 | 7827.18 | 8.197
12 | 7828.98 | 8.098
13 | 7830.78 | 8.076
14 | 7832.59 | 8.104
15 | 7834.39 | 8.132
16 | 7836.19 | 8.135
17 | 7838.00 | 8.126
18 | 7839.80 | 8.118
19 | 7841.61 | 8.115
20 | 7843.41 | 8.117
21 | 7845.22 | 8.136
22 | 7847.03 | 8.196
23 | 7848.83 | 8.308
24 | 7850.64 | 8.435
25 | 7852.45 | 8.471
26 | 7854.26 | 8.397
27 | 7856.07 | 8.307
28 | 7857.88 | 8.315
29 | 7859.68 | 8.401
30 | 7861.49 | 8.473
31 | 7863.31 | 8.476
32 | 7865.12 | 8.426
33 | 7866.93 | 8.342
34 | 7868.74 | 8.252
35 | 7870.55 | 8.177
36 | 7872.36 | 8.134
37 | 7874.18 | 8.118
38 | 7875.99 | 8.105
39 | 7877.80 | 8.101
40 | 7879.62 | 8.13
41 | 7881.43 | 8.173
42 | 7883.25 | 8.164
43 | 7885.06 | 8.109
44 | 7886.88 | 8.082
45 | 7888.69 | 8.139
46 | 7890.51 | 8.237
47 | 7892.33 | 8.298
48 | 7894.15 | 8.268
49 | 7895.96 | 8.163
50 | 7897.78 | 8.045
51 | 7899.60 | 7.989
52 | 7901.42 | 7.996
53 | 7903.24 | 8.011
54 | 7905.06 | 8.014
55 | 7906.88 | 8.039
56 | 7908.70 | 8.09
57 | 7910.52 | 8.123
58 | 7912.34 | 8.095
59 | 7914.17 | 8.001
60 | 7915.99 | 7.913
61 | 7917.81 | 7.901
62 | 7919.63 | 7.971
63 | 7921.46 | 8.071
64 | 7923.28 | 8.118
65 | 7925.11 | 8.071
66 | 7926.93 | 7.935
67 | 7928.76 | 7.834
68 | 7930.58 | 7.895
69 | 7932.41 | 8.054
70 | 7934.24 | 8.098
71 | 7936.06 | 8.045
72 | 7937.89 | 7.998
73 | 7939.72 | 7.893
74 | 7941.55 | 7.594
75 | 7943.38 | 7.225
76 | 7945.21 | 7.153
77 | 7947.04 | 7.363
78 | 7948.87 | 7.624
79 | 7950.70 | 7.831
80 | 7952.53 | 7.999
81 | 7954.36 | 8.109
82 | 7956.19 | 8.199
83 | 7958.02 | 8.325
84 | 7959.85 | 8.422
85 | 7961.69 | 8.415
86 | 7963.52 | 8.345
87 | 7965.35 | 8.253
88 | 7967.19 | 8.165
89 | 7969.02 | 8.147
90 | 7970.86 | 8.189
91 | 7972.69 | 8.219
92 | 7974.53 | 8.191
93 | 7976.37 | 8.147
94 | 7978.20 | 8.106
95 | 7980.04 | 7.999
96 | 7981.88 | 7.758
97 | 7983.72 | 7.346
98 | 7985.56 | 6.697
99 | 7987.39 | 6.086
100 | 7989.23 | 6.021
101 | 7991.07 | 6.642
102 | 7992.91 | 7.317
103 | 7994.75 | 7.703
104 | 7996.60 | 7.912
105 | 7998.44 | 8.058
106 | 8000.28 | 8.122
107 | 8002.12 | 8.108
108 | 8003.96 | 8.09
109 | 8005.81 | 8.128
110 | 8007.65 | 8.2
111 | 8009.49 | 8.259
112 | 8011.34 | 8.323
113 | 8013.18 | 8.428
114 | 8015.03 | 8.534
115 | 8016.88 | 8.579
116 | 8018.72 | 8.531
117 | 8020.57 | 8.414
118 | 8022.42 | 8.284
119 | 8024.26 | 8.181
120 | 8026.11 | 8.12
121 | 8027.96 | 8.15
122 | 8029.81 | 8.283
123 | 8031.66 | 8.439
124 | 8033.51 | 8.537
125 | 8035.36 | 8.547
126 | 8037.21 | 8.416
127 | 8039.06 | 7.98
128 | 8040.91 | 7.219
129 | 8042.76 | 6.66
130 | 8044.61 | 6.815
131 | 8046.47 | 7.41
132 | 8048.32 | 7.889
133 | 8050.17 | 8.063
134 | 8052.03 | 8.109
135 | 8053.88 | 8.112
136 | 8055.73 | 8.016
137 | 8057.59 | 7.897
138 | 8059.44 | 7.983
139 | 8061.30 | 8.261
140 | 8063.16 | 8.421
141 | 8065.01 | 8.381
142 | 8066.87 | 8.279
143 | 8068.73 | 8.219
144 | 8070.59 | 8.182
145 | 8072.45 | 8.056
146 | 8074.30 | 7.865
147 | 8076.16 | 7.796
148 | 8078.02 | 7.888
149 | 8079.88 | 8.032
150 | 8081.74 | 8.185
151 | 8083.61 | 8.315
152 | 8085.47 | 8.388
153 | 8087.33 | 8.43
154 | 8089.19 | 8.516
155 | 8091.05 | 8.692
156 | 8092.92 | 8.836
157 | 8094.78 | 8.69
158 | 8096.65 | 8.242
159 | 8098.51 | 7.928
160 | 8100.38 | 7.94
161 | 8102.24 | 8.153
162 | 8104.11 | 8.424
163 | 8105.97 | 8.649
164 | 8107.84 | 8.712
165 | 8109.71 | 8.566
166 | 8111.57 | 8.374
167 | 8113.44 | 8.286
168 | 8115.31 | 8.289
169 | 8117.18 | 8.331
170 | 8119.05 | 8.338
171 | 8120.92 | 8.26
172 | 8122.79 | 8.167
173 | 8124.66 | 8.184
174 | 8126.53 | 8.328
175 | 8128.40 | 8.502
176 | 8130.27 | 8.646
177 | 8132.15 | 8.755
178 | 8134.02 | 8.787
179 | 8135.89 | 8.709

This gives 1.6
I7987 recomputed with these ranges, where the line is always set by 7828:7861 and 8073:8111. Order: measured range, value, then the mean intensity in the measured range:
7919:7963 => 1.8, 7.93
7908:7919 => 0.3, 8.02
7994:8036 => 0.1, 8.26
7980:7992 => 2.1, 6.86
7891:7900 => 0.1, 8.17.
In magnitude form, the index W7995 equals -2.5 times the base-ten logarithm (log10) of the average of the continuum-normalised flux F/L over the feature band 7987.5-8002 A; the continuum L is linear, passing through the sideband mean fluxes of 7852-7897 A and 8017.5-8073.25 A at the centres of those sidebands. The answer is 0.11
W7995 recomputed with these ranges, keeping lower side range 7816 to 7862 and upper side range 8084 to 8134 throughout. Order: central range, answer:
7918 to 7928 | 0.038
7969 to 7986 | 0.059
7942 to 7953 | 0.110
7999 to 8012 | 0.024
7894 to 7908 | 0.031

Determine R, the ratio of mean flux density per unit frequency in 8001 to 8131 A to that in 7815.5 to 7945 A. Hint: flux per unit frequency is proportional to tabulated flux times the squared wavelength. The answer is 1.1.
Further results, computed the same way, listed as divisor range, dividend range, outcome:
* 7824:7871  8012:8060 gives 1.02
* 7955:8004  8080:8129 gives 1.11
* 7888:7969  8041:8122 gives 1.06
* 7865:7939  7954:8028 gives 1.01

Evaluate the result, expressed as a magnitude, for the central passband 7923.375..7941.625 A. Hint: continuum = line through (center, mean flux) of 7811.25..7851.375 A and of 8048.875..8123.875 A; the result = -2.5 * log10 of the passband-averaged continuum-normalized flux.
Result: 0.04 mag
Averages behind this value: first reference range 8.23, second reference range 8.26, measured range 7.96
